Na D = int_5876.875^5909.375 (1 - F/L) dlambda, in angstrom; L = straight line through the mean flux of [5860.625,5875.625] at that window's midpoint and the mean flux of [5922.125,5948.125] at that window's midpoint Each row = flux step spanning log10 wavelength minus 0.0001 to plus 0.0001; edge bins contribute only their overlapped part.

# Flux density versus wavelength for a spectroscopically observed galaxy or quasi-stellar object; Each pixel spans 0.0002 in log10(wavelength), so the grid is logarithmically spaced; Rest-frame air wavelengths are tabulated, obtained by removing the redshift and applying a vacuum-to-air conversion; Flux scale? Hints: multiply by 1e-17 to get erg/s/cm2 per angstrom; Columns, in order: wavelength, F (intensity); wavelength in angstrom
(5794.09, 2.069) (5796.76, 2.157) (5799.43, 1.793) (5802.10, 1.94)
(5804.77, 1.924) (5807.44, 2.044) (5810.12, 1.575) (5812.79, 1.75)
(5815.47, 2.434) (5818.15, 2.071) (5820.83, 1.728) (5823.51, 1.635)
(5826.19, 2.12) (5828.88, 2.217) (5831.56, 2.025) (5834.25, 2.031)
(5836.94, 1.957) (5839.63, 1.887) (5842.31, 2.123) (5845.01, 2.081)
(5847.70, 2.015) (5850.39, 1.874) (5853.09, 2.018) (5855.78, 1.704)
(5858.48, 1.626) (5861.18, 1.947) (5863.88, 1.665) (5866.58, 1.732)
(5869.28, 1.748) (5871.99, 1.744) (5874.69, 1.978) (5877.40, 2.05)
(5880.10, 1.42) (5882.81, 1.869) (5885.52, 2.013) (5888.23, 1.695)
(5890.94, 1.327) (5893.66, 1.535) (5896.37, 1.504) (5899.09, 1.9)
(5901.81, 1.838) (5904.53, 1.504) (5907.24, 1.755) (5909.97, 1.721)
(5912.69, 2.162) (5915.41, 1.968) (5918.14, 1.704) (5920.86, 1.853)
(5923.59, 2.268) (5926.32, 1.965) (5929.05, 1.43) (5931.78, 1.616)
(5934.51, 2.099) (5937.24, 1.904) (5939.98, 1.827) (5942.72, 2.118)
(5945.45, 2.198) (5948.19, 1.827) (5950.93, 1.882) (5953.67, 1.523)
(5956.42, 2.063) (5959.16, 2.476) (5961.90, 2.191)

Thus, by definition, 2.6 angstrom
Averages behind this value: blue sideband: 1.79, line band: 1.69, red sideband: 1.93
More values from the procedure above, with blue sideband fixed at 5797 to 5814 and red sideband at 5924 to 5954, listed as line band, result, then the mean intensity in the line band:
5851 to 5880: 1.0 angstrom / 1.81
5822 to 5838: -1.1 angstrom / 1.99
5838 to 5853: -1.1 angstrom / 2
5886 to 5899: 2.0 angstrom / 1.59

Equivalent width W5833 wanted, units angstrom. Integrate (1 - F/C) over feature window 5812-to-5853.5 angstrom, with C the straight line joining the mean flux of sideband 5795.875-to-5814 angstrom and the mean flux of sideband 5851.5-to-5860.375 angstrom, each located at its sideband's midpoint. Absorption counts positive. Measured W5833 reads -3.8 angstrom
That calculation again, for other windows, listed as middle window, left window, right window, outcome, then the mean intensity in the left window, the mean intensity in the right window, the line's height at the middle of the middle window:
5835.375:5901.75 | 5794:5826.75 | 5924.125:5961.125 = 4.2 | 1.93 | 1.93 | 1.93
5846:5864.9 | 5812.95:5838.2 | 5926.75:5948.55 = 1.3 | 2.01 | 1.88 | 1.98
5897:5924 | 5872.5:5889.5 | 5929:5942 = -0.2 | 1.83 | 1.83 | 1.83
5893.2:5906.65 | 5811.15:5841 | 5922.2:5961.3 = 2.0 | 1.98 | 1.95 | 1.96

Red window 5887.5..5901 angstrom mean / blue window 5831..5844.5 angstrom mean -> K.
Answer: 0.8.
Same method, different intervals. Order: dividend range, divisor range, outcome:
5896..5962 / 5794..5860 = 0.97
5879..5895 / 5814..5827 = 0.83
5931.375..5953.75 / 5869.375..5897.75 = 1.12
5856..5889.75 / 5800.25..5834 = 0.91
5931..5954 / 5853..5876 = 1.07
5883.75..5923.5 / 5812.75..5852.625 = 0.88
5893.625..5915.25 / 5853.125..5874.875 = 1.00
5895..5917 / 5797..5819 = 0.92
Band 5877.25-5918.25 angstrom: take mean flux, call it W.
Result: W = 1.74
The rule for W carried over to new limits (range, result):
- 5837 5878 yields 1.88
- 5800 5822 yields 1.93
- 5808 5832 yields 1.95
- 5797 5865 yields 1.93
